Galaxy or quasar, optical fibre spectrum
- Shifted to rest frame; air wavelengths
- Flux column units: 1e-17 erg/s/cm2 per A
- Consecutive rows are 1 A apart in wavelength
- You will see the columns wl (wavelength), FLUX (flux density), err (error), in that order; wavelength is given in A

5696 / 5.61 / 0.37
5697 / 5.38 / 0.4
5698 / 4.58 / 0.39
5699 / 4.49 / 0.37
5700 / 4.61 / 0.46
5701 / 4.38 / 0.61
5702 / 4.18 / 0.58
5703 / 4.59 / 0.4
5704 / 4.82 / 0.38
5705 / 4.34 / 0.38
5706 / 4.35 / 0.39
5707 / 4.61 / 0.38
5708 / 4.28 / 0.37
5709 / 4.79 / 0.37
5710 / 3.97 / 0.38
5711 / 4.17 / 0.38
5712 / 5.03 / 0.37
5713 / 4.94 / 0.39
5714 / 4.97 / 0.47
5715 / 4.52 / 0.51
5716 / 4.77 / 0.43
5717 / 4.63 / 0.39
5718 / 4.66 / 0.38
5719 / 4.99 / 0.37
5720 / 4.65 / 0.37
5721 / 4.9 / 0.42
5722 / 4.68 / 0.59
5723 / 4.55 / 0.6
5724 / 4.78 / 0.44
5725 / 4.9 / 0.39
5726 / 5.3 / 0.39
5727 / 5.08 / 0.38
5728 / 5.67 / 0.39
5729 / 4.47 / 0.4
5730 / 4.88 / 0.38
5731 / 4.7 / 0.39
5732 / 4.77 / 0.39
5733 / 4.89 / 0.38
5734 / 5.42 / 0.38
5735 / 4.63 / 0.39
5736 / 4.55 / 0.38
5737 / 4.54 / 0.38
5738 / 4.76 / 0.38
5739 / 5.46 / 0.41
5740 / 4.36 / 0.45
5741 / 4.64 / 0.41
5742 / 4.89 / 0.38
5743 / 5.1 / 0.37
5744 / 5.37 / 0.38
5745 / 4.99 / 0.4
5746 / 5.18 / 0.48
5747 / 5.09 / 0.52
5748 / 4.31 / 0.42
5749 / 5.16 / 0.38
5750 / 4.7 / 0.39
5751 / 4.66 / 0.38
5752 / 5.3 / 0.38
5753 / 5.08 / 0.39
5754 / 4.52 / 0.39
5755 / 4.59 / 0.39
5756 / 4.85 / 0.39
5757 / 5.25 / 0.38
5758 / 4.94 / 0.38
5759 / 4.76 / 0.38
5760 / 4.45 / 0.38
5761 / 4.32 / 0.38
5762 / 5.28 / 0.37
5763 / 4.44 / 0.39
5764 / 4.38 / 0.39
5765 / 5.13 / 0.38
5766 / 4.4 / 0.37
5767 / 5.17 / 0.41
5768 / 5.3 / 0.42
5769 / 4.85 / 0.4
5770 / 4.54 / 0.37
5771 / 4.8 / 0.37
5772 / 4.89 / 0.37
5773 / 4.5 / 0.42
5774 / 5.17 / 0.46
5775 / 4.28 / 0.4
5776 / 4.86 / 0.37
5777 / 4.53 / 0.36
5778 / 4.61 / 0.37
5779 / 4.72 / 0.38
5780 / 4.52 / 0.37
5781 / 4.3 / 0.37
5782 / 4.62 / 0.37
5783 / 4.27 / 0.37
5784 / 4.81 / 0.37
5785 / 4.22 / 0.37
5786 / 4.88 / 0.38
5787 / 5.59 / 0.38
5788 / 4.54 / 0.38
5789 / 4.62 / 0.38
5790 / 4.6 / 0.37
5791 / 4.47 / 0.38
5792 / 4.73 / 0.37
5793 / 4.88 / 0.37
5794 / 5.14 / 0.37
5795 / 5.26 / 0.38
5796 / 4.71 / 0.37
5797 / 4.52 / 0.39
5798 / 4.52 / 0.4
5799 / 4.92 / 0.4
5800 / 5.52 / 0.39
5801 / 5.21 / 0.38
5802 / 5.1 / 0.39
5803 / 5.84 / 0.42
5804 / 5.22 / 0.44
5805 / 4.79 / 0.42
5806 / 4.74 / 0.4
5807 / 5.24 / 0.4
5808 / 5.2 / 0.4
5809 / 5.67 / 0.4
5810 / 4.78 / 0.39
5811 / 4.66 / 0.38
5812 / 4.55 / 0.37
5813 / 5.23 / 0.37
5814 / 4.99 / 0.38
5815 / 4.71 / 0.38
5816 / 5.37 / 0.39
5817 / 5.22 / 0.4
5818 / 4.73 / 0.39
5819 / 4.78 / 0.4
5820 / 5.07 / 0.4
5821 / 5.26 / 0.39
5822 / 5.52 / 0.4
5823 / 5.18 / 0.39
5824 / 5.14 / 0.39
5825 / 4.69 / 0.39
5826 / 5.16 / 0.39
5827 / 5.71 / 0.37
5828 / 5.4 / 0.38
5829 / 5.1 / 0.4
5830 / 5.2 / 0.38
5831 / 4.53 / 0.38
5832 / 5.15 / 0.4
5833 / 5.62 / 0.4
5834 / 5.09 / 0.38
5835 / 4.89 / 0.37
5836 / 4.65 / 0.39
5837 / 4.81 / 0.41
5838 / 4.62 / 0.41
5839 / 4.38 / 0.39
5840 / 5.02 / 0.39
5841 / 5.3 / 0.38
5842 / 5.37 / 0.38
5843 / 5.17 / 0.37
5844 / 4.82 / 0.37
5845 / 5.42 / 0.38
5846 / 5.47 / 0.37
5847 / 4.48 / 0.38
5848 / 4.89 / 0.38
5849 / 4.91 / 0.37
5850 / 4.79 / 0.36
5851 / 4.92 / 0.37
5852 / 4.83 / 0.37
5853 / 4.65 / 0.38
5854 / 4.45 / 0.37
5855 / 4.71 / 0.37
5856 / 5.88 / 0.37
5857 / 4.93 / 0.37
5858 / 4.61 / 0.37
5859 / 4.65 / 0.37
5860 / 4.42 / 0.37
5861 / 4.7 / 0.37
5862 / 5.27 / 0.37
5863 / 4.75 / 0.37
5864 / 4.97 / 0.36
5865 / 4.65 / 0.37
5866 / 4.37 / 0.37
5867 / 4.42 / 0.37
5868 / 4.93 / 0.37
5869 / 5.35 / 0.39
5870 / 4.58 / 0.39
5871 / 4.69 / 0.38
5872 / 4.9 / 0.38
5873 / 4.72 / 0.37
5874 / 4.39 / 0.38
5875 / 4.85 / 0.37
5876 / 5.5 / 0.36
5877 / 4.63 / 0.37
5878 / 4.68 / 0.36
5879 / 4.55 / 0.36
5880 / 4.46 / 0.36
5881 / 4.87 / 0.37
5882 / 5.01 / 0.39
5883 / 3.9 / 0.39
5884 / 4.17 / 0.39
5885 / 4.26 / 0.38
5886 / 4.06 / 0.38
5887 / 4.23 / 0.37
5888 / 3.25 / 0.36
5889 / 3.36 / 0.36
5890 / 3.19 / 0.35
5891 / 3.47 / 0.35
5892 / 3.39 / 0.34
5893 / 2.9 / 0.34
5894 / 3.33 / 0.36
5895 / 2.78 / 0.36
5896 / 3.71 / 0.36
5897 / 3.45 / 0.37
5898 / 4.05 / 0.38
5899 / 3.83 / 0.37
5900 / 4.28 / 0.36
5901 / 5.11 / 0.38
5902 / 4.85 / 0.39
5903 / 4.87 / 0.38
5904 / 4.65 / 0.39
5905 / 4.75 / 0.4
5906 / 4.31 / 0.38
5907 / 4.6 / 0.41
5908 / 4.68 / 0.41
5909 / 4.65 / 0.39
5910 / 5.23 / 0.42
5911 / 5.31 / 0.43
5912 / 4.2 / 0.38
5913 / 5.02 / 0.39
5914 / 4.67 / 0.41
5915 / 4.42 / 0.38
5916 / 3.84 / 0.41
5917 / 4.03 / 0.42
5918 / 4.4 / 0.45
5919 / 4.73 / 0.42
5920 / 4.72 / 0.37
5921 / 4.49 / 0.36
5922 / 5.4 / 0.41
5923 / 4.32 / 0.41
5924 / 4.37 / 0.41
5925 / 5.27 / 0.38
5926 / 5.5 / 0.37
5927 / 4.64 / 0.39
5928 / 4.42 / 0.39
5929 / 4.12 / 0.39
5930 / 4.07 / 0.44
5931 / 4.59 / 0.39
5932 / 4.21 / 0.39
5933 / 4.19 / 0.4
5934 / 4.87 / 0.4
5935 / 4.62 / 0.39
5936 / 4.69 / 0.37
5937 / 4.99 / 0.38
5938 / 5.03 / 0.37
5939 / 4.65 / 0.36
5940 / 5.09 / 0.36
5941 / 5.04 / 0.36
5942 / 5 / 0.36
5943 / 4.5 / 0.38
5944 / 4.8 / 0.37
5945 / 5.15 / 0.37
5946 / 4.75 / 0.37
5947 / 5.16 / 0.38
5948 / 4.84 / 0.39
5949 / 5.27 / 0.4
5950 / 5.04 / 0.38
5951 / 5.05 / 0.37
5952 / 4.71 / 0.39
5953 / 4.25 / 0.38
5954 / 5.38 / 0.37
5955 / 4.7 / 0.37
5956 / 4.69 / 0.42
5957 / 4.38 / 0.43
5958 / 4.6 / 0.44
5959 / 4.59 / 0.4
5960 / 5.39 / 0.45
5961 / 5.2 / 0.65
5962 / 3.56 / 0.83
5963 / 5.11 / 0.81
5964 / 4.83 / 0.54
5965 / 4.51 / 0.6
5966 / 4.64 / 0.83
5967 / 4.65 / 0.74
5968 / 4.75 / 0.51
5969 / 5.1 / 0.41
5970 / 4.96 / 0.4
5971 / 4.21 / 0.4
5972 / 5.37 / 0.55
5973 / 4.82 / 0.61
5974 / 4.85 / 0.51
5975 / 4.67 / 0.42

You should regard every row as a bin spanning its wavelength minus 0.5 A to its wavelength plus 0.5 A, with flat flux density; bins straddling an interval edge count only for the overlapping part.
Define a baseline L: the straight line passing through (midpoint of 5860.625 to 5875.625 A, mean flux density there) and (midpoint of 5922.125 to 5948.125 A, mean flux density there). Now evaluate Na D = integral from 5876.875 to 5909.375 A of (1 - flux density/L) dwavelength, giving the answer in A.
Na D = 4.4 A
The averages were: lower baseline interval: 4.78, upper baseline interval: 4.73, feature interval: 4.12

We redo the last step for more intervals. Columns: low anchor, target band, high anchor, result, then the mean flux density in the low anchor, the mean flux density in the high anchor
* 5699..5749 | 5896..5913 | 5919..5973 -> 0.8 A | 4.76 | 4.76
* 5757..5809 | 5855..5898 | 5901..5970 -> 3.6 A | 4.82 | 4.73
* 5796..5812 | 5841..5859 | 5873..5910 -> -1.4 A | 5.04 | 4.22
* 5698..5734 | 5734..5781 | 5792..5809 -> 0.7 A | 4.7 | 5.06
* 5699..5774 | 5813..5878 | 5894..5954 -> -3.7 A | 4.78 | 4.61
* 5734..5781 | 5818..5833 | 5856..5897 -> -2.0 A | 4.8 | 4.35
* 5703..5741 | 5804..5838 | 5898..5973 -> -2.3 A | 4.75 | 4.71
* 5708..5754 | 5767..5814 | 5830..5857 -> 0.5 A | 4.83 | 4.96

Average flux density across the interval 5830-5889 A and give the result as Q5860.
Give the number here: 4.76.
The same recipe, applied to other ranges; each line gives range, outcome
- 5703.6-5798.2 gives 4.77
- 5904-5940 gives 4.64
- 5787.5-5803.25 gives 4.9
